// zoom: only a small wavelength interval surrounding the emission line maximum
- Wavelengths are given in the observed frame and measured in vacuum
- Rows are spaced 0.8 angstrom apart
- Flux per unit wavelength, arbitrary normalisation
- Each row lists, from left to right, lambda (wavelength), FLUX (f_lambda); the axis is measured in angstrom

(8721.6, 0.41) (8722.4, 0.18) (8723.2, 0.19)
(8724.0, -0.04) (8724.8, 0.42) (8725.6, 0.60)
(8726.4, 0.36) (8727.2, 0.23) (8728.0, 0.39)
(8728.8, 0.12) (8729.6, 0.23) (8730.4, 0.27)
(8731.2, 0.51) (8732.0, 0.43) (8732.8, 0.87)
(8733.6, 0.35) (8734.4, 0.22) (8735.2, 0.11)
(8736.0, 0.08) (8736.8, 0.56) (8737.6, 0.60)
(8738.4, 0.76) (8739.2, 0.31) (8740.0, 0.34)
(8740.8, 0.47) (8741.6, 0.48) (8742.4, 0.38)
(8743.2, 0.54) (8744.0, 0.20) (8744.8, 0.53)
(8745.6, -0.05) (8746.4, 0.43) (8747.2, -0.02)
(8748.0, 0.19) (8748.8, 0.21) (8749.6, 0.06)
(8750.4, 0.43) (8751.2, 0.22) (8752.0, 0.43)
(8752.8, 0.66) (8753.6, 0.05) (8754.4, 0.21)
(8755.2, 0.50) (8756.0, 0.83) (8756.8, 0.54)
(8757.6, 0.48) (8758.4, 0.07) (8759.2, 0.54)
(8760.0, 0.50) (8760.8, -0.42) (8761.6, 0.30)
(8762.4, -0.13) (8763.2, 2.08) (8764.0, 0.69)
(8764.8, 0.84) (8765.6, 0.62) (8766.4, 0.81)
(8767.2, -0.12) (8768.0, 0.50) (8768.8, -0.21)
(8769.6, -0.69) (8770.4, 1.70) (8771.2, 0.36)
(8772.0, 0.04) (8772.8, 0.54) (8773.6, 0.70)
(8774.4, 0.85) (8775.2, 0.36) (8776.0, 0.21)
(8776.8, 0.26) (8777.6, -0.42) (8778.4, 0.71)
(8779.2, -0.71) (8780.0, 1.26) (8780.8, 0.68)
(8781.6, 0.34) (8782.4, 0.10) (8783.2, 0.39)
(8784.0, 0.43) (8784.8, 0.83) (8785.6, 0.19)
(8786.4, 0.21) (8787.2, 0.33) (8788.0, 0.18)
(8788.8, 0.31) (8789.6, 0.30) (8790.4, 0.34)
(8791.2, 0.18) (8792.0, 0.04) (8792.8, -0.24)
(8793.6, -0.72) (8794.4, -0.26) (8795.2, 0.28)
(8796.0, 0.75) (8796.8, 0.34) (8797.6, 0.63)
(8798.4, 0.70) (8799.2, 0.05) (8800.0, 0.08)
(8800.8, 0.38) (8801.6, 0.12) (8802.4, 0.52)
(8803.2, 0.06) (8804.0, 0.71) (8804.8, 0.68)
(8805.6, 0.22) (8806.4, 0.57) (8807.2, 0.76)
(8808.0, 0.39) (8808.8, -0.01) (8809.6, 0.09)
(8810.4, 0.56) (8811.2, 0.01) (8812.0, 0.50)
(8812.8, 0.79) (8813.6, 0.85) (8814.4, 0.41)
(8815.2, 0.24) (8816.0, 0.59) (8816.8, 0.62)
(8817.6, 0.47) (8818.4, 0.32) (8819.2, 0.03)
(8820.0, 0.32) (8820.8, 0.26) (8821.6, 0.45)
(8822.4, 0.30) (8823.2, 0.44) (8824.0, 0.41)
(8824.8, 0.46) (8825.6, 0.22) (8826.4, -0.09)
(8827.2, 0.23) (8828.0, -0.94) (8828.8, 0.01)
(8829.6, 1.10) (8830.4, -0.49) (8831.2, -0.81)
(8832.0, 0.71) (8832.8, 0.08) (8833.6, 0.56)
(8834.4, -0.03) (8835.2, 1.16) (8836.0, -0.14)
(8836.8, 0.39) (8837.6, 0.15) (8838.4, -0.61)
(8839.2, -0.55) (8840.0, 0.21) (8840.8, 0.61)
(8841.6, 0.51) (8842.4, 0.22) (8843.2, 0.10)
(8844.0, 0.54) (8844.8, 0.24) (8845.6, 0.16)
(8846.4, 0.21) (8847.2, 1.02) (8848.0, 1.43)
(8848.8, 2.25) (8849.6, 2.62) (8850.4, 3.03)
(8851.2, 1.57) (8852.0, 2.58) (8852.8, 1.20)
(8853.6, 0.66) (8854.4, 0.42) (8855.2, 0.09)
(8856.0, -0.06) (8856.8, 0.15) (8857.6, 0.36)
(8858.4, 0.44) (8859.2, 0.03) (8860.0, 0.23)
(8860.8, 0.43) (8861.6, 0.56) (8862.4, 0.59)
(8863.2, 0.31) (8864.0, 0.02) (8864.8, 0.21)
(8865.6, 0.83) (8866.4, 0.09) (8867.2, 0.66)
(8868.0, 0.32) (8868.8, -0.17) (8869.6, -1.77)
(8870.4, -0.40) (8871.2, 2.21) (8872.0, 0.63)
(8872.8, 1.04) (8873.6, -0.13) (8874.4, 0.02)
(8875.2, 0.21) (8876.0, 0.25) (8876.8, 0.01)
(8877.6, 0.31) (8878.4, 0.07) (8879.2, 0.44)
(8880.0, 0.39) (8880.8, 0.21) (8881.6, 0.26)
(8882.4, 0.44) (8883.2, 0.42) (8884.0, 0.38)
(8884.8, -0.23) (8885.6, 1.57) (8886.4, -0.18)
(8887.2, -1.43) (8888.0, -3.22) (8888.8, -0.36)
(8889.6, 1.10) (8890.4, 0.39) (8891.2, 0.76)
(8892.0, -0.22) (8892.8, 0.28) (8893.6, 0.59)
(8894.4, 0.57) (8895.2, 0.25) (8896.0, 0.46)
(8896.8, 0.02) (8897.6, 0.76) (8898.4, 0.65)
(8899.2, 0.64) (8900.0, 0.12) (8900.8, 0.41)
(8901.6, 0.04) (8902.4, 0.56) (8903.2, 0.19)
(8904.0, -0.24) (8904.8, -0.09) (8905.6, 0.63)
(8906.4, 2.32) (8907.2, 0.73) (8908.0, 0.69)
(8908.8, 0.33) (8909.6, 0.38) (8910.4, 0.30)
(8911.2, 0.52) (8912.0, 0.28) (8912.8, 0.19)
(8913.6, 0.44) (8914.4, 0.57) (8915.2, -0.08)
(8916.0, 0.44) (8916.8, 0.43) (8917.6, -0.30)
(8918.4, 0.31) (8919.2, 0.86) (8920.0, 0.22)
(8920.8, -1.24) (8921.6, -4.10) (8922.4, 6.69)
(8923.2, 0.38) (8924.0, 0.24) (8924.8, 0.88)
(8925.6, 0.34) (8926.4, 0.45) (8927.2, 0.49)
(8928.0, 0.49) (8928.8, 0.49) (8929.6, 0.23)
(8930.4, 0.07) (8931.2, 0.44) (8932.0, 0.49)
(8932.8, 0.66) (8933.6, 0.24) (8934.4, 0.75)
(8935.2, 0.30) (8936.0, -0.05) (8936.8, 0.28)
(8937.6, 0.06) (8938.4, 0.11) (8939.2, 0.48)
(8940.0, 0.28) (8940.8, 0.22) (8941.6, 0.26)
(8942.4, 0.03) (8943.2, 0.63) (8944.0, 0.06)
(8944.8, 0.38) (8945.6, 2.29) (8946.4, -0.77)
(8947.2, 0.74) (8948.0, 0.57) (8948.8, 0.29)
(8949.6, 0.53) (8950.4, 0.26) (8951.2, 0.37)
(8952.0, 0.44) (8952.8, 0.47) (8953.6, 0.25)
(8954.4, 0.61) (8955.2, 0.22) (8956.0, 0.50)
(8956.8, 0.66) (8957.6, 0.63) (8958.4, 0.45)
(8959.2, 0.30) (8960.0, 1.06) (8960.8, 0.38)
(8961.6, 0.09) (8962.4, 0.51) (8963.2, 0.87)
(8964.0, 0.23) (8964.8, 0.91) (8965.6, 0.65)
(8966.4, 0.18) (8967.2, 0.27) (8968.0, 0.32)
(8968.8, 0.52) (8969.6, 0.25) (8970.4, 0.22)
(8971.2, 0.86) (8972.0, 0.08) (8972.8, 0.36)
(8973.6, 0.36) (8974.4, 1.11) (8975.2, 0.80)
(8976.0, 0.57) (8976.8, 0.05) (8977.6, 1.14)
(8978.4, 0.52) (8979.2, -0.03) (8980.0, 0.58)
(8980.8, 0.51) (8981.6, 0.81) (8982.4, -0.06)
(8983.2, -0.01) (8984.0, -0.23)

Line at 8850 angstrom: H-beta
